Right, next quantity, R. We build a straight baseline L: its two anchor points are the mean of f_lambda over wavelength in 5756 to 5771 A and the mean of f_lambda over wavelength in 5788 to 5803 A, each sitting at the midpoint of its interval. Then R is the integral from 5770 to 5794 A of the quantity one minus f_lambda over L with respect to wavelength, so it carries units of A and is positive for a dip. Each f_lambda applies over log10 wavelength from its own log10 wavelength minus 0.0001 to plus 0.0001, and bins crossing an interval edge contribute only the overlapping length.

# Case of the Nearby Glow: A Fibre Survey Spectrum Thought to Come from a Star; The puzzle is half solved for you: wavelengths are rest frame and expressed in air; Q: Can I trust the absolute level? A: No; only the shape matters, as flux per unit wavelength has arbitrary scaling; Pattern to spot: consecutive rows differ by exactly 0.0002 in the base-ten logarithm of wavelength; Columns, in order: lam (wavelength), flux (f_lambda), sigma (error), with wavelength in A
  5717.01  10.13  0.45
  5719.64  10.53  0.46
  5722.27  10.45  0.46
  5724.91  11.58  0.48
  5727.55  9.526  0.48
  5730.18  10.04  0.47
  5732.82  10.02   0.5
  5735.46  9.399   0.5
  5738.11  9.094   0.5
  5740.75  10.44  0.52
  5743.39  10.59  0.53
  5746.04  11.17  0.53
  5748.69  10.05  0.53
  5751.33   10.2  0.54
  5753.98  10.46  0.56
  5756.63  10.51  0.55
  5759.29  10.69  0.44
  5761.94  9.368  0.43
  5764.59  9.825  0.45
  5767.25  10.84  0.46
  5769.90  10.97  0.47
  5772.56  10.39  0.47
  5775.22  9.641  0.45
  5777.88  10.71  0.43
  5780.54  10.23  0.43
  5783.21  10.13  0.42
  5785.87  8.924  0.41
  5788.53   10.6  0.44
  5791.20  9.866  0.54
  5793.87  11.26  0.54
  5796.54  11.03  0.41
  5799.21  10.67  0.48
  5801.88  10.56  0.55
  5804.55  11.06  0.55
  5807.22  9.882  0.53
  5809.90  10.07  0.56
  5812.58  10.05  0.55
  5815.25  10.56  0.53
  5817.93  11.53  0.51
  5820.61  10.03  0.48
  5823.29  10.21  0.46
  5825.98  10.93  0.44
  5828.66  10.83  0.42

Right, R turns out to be 0.8 A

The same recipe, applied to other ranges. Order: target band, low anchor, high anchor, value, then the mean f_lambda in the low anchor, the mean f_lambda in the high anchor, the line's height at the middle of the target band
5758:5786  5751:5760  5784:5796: 0.4 A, 10.5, 10.2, 10.3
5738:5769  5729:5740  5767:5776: -0.8 A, 9.67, 10.5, 10.1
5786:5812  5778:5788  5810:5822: -0.6 A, 9.95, 10.5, 10.2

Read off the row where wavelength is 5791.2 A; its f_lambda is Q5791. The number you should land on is 9.866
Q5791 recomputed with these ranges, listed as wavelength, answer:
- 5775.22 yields 9.641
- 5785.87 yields 8.924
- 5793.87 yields 11.26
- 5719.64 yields 10.53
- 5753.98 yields 10.46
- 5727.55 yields 9.526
